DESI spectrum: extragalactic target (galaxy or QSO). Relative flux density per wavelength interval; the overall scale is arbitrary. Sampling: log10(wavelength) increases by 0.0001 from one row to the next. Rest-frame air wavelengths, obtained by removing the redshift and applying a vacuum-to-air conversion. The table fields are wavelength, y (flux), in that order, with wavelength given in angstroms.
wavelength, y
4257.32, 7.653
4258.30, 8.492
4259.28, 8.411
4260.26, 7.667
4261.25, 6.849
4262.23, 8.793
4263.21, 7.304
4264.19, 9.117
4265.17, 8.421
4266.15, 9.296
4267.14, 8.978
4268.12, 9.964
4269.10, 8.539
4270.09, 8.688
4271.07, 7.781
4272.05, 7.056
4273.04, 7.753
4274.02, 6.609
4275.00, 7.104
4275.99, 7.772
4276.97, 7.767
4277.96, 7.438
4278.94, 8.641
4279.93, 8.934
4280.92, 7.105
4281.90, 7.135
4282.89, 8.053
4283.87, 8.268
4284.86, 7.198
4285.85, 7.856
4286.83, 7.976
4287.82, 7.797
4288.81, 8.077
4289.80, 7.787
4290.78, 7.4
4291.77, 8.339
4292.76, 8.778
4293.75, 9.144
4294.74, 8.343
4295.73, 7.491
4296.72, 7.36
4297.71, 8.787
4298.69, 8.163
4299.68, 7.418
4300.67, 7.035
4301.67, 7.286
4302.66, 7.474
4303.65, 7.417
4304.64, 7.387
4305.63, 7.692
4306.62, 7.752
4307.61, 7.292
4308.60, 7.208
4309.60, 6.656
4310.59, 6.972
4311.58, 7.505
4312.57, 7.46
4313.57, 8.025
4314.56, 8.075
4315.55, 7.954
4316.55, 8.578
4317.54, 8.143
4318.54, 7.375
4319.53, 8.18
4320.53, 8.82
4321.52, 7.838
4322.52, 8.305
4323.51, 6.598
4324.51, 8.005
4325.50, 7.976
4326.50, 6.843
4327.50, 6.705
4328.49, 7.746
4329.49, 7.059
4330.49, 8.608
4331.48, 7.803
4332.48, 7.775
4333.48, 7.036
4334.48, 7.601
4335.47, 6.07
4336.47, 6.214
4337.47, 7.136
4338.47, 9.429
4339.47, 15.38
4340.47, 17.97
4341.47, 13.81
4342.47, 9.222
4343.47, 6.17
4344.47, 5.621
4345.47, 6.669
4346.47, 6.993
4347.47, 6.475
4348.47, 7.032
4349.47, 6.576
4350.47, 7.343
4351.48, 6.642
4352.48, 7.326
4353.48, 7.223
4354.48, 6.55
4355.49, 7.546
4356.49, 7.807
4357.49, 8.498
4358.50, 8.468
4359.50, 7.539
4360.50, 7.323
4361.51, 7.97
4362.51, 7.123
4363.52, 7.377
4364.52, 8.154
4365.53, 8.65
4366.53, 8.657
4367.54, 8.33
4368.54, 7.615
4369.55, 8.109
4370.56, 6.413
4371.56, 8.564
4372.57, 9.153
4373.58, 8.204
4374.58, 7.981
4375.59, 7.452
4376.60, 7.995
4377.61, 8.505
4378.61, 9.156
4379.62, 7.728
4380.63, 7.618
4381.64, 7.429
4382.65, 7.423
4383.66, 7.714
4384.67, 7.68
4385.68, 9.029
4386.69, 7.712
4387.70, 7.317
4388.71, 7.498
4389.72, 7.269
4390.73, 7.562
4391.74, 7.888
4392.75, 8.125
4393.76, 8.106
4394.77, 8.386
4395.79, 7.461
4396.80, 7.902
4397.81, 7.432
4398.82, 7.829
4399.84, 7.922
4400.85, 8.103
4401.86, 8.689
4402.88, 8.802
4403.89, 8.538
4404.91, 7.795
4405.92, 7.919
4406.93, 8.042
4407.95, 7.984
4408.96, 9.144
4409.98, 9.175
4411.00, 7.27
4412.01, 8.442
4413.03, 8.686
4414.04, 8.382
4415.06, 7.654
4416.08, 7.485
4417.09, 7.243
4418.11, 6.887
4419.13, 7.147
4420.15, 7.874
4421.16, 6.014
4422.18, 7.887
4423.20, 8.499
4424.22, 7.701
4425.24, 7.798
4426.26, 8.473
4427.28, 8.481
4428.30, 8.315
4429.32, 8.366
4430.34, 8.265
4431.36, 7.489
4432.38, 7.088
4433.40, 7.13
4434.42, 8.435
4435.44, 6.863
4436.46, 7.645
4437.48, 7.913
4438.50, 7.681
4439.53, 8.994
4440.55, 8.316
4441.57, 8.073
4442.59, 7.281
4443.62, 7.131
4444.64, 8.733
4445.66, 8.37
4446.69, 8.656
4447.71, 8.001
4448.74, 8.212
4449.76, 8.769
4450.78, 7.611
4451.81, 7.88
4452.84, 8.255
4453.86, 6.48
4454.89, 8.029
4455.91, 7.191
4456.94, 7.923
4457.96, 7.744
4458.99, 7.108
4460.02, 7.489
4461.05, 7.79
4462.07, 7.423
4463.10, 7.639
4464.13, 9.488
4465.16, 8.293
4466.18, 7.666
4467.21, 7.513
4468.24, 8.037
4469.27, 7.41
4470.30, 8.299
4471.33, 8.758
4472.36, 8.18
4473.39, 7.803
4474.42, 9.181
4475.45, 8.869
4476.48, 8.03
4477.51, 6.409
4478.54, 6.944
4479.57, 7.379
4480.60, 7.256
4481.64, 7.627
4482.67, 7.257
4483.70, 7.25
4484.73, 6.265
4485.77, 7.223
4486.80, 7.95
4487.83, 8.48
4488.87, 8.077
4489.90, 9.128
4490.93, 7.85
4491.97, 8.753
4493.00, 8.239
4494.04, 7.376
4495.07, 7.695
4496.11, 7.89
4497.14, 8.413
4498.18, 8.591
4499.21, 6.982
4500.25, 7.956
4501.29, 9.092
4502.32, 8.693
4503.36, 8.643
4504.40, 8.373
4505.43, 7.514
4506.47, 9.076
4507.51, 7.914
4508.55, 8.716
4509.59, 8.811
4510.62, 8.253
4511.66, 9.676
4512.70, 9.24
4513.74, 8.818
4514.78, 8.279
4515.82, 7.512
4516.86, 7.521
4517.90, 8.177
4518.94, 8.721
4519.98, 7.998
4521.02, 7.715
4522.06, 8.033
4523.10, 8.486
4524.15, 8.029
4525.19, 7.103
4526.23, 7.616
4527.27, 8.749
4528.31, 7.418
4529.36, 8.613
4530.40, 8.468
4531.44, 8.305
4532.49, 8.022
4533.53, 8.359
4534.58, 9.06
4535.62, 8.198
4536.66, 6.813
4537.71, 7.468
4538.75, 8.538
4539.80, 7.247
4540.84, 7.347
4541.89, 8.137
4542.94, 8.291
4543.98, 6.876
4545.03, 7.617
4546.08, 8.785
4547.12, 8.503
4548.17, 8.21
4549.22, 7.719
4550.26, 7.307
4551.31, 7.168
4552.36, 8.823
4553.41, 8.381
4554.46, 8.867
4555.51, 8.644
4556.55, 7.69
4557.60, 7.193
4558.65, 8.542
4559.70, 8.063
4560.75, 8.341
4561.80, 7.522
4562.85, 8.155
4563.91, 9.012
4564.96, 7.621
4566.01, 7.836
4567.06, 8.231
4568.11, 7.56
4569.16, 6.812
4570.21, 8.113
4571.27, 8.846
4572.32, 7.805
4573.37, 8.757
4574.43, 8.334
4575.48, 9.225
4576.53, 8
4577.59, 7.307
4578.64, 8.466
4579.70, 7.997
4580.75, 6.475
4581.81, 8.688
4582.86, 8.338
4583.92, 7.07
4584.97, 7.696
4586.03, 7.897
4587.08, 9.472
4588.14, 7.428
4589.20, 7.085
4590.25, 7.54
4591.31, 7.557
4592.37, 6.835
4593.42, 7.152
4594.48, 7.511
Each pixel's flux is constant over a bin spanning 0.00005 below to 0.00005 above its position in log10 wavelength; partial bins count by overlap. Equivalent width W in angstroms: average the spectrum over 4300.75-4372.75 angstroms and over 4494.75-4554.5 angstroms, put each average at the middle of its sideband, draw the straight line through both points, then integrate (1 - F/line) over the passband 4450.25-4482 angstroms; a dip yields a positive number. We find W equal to 1.0 angstroms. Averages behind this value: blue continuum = 7.88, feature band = 7.8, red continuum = 8.15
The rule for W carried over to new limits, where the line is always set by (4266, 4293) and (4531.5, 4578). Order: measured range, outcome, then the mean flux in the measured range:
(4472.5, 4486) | 0.83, 7.52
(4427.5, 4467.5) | 0.64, 7.89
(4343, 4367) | 2.01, 7.32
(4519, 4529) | 0.09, 7.95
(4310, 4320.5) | 0.16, 7.86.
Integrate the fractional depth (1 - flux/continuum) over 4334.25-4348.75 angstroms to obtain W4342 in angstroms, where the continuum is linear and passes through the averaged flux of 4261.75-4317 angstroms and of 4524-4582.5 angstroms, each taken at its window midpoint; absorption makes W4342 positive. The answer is -1.7 angstroms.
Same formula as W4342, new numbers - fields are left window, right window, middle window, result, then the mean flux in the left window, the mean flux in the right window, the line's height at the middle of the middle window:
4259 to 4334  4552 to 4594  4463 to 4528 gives -1.13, 7.84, 7.98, 7.94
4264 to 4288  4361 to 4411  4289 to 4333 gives 1.57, 8.04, 8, 8.03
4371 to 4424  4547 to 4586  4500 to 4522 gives -1.12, 7.95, 8.03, 8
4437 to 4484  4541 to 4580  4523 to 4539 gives -0.10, 7.88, 8.07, 8.01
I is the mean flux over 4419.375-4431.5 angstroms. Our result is 7.93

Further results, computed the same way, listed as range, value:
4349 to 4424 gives 7.85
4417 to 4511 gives 7.92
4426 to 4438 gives 7.86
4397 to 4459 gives 7.93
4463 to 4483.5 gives 7.9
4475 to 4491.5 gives 7.62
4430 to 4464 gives 7.82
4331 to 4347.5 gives 8.73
